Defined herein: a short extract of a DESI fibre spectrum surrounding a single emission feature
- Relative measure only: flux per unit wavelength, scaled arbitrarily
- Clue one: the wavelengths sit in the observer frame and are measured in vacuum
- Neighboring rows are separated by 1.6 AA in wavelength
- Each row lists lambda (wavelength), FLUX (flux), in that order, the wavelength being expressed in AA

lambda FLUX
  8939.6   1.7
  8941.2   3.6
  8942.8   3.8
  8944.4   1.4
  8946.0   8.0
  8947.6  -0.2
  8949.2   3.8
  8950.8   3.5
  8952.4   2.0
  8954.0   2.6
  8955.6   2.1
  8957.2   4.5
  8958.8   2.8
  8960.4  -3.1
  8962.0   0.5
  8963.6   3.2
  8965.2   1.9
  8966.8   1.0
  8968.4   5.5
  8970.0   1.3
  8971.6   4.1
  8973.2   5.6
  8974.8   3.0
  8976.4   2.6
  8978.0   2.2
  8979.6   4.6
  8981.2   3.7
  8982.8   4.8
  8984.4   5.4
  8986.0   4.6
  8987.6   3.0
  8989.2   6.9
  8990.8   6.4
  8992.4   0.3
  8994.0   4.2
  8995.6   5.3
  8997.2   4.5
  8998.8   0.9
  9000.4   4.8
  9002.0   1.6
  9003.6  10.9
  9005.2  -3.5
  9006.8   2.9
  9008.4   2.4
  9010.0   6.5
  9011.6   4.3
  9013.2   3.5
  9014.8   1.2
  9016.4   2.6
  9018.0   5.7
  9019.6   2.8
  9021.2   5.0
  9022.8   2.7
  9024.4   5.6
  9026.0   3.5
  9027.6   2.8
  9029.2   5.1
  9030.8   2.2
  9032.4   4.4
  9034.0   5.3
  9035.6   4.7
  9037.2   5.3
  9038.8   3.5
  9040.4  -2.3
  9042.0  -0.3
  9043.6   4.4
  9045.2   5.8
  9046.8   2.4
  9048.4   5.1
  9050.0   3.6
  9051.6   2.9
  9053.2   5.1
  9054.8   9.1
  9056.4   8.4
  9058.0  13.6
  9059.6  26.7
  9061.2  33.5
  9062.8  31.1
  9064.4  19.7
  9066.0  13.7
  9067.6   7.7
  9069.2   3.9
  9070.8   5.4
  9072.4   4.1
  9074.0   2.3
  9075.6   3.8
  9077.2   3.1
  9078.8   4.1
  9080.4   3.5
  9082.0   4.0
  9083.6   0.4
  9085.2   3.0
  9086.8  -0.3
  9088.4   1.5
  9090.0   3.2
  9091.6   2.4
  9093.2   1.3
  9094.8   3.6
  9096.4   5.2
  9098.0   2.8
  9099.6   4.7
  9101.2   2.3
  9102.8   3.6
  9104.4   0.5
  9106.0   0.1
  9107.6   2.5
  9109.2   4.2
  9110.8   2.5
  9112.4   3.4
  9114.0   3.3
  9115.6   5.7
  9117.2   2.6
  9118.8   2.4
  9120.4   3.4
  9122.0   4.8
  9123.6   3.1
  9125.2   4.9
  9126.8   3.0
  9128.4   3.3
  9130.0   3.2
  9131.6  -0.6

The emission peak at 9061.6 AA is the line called Hbeta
